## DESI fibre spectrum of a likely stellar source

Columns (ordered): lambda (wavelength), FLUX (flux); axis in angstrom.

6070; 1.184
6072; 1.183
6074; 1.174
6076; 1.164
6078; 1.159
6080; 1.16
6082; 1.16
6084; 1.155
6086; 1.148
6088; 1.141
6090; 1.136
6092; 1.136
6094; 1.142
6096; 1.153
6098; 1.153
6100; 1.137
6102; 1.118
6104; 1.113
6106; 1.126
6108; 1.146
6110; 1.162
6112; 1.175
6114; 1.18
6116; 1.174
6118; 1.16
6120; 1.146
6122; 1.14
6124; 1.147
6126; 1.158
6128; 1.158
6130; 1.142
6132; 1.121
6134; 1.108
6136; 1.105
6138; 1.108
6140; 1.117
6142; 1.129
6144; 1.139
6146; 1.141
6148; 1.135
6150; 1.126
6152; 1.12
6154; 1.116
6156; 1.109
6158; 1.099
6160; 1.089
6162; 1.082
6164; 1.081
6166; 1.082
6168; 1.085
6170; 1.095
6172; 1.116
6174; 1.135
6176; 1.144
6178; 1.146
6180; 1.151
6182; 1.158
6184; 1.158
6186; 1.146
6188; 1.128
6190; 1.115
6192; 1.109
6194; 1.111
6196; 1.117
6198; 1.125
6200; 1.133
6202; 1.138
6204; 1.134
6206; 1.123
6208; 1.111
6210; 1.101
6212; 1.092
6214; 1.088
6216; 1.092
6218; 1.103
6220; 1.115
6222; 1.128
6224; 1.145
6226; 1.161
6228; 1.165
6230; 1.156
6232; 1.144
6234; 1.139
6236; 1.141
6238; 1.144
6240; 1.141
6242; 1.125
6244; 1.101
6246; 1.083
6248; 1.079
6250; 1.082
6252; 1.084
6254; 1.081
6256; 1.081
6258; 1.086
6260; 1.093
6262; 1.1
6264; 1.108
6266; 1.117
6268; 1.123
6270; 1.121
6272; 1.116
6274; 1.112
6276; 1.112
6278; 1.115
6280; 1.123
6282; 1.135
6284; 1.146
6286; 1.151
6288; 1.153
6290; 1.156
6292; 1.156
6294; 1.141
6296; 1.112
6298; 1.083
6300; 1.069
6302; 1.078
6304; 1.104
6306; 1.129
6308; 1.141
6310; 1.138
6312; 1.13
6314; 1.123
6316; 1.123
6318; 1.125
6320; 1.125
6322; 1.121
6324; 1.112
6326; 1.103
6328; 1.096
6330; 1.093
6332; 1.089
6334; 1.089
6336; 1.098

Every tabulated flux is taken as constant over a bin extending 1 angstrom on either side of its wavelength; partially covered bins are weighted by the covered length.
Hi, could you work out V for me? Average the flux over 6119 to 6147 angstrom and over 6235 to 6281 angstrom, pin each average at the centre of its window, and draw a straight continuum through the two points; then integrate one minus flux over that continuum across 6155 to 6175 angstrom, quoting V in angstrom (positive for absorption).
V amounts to 0.5 angstrom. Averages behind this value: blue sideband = 1.13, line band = 1.1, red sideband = 1.11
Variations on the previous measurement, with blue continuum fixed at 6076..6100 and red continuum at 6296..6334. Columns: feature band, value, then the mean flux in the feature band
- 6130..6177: 1.0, 1.11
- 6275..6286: -0.1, 1.13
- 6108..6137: -0.1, 1.15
